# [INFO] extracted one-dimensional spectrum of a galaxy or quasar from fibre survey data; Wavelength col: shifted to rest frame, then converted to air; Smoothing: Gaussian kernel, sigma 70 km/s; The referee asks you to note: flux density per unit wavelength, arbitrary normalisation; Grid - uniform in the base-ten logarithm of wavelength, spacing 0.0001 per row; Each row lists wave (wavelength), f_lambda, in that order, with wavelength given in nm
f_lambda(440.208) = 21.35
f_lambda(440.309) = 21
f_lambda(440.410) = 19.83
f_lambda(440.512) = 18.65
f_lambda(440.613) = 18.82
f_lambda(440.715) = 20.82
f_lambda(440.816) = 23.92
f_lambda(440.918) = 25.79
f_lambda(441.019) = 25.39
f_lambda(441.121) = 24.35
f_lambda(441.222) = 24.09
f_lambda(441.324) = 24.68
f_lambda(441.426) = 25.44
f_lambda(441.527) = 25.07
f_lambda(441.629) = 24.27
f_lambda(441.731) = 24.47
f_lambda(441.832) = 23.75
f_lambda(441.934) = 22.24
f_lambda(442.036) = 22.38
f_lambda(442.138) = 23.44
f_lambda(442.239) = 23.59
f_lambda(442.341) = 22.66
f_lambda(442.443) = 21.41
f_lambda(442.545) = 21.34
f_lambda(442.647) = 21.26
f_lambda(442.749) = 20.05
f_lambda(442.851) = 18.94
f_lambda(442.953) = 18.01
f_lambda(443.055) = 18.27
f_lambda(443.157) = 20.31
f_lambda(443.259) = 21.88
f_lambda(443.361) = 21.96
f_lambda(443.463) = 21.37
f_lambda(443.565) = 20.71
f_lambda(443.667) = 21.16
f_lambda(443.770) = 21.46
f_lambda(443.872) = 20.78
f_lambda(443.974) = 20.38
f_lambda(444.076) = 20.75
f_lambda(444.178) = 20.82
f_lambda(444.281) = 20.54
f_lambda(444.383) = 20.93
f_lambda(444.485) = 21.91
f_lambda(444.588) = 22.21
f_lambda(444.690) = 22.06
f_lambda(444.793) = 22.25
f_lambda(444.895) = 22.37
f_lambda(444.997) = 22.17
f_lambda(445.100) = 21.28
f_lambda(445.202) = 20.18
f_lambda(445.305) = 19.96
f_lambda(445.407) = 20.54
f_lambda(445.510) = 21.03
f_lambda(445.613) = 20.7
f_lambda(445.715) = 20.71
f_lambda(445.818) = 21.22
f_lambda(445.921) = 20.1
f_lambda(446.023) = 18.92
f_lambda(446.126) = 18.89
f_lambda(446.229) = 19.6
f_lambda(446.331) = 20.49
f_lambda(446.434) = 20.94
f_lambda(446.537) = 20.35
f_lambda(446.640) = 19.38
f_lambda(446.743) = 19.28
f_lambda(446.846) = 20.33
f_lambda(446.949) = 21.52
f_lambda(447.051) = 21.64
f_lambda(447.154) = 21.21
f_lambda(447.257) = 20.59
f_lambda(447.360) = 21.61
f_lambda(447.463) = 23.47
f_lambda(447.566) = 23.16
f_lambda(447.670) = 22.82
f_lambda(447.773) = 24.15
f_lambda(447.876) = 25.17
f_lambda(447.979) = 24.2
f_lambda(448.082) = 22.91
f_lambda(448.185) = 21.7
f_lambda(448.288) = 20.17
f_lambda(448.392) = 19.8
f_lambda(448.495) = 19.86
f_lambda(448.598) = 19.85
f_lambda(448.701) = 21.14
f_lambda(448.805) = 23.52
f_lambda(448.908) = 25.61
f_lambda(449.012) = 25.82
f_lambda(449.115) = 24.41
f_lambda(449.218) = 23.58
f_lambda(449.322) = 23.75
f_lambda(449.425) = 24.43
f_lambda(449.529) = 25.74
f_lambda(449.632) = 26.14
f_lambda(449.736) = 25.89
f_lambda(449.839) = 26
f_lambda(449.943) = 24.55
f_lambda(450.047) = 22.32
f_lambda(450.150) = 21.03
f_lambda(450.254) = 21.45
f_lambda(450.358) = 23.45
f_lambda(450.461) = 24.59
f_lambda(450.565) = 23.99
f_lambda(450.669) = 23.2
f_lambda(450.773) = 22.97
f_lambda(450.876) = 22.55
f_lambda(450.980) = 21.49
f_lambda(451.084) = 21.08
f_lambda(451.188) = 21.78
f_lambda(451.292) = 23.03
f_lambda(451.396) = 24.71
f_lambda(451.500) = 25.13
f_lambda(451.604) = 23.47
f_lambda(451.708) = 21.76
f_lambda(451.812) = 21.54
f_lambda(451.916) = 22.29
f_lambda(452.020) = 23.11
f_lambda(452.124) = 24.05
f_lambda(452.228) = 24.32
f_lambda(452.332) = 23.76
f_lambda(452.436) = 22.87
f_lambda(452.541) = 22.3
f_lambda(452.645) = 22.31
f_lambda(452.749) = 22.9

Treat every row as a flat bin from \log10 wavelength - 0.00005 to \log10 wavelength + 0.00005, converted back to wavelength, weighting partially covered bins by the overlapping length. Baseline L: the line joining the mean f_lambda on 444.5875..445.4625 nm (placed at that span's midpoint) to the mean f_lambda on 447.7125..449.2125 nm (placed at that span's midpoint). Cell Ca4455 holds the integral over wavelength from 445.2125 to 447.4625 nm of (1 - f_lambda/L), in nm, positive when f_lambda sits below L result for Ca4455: 0.15 nm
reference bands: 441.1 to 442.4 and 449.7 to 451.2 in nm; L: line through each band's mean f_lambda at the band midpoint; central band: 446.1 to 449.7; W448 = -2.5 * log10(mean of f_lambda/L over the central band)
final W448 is 0.05 mag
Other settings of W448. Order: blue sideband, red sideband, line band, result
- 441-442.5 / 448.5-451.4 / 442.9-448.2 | 0.119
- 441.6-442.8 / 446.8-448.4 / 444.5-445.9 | 0.055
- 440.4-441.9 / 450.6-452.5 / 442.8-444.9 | 0.117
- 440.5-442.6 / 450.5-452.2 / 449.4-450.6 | -0.054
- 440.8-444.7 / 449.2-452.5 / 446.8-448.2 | 0.019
